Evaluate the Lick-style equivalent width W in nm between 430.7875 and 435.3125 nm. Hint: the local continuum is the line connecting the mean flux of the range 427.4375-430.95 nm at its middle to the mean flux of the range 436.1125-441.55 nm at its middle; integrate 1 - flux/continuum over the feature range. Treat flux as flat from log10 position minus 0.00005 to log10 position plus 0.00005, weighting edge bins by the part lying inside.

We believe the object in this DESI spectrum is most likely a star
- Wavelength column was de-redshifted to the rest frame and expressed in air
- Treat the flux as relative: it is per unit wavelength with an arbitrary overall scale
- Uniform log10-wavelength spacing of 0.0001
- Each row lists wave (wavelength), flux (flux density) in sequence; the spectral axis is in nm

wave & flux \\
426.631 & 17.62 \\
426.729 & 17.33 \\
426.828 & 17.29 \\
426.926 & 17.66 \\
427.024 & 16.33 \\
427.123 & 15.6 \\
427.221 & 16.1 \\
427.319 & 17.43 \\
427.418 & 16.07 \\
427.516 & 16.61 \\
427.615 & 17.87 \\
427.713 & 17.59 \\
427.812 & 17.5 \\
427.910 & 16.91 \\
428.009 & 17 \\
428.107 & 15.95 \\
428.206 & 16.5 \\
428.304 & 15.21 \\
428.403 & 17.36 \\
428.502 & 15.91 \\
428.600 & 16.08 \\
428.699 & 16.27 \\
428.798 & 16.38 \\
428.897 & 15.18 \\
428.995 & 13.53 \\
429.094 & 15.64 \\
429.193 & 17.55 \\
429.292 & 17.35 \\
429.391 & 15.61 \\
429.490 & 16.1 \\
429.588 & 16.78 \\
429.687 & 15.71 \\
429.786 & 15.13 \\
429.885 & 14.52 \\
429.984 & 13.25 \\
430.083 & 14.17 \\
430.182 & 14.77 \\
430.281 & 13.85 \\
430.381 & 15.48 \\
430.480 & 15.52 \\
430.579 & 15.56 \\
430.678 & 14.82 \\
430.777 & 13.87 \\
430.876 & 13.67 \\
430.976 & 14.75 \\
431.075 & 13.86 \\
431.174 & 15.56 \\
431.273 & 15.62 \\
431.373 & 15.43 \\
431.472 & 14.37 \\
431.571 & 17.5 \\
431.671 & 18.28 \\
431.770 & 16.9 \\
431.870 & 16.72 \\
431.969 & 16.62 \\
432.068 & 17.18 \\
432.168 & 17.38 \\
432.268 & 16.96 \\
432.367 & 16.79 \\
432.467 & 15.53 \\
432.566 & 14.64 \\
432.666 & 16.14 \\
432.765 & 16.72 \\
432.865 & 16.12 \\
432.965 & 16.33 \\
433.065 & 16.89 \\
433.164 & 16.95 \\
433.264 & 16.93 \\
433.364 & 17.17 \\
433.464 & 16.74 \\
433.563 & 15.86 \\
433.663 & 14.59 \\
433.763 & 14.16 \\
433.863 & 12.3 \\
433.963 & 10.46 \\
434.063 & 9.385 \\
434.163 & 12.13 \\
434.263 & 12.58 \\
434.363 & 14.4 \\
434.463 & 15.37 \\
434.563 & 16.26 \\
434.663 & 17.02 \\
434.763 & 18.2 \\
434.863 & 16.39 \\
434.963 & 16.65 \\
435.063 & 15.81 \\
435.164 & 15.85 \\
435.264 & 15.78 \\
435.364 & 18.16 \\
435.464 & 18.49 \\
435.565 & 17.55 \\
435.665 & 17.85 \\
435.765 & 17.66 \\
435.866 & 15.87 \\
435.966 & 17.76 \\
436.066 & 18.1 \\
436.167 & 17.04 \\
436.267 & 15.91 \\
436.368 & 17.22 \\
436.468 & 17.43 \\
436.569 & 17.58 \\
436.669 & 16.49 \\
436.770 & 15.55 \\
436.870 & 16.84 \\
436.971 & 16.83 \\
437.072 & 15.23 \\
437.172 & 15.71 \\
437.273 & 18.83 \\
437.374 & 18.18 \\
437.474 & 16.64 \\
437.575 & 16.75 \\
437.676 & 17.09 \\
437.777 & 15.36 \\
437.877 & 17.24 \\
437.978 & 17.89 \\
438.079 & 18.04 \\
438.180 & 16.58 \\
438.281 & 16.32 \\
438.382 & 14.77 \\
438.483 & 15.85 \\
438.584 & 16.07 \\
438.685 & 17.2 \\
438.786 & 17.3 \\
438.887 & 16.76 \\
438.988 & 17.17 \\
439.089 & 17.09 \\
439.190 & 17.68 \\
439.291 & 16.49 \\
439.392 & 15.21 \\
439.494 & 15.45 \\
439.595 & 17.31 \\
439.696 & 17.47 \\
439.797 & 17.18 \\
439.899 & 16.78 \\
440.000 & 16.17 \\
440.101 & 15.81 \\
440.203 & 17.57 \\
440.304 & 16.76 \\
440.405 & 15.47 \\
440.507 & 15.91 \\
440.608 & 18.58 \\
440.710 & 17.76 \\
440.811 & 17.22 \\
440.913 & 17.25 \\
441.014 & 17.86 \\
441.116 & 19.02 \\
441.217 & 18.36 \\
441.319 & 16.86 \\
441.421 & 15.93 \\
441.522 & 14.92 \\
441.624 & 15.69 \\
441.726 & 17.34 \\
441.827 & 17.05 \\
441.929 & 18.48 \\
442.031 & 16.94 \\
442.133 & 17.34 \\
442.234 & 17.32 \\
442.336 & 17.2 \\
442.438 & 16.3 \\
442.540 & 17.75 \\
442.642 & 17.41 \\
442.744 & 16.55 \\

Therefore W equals 0.17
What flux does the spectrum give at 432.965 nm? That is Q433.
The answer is 16.33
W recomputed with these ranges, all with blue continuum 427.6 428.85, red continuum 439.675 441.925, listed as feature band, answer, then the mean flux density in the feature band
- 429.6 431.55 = 0.22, 14.8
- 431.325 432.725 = 0.02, 16.5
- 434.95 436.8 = -0.02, 17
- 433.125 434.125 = 0.14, 14.4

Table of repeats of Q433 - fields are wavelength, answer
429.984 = 13.25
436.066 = 18.1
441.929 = 18.48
